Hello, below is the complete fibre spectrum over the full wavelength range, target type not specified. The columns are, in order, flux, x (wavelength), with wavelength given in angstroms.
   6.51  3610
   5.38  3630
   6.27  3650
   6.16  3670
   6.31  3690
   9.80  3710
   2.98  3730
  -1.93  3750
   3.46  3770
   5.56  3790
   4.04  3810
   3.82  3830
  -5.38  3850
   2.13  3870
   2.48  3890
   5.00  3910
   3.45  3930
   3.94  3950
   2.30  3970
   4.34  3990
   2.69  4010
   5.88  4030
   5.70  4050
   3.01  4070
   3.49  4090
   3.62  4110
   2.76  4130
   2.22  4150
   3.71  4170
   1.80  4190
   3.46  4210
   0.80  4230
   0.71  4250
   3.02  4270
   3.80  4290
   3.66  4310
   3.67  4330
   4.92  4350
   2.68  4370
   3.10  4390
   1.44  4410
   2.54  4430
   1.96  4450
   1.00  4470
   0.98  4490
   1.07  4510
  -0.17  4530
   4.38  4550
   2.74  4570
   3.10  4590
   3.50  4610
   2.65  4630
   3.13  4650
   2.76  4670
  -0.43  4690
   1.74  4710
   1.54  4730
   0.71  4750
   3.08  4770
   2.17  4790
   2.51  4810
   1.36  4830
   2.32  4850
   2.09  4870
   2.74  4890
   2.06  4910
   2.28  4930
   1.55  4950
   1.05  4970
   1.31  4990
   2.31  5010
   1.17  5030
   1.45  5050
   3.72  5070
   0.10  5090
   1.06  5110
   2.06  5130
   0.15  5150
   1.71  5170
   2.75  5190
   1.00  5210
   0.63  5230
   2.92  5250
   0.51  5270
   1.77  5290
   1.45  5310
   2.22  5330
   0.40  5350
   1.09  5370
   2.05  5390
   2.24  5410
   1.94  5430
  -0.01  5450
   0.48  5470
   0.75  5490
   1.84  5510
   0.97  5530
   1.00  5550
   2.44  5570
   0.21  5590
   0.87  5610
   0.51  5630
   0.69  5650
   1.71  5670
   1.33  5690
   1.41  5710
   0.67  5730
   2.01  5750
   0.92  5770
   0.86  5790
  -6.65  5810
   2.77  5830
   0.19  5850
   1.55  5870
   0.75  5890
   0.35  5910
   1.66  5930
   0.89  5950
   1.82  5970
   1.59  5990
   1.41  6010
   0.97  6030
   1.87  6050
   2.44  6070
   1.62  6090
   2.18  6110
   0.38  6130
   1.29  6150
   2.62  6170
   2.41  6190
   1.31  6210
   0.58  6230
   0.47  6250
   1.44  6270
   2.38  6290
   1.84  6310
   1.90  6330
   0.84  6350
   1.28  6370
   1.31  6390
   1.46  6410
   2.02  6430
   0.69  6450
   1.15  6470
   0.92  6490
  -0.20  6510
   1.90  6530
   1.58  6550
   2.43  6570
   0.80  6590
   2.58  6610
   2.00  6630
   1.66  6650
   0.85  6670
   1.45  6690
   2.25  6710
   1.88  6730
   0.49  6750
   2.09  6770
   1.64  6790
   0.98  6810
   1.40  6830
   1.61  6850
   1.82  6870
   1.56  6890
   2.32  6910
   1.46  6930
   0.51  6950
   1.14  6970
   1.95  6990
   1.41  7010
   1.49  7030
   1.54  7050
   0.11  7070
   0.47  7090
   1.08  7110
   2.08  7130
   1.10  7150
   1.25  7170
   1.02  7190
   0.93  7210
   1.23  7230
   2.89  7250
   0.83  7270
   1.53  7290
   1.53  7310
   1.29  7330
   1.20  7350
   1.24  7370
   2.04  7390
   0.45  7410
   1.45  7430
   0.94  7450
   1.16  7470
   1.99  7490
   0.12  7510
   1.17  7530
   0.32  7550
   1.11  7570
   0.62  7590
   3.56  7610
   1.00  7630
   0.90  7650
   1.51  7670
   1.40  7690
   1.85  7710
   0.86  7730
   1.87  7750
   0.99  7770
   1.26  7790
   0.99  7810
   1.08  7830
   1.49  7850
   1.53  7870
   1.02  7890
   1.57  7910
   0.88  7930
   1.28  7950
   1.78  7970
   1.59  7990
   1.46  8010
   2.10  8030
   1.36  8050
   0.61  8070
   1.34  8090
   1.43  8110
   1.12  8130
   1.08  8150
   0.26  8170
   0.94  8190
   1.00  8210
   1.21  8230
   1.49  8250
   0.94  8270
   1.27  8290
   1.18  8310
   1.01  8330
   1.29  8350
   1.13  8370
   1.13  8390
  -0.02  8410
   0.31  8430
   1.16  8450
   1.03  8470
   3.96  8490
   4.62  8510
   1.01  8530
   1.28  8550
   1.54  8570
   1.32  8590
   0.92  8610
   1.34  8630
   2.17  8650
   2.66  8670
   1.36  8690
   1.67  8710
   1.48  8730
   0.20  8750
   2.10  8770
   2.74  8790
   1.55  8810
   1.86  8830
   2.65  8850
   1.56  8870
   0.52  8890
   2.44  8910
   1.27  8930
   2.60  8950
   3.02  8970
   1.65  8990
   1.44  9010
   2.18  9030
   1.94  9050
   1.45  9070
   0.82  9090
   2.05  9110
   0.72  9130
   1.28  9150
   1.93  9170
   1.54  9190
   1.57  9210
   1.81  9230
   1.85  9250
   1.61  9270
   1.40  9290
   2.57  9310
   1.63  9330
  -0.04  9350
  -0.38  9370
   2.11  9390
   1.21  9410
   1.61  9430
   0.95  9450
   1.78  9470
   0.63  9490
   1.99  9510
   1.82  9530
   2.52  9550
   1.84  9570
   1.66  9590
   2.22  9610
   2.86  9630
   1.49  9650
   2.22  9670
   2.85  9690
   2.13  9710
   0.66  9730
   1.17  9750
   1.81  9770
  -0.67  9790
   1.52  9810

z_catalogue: 1.280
